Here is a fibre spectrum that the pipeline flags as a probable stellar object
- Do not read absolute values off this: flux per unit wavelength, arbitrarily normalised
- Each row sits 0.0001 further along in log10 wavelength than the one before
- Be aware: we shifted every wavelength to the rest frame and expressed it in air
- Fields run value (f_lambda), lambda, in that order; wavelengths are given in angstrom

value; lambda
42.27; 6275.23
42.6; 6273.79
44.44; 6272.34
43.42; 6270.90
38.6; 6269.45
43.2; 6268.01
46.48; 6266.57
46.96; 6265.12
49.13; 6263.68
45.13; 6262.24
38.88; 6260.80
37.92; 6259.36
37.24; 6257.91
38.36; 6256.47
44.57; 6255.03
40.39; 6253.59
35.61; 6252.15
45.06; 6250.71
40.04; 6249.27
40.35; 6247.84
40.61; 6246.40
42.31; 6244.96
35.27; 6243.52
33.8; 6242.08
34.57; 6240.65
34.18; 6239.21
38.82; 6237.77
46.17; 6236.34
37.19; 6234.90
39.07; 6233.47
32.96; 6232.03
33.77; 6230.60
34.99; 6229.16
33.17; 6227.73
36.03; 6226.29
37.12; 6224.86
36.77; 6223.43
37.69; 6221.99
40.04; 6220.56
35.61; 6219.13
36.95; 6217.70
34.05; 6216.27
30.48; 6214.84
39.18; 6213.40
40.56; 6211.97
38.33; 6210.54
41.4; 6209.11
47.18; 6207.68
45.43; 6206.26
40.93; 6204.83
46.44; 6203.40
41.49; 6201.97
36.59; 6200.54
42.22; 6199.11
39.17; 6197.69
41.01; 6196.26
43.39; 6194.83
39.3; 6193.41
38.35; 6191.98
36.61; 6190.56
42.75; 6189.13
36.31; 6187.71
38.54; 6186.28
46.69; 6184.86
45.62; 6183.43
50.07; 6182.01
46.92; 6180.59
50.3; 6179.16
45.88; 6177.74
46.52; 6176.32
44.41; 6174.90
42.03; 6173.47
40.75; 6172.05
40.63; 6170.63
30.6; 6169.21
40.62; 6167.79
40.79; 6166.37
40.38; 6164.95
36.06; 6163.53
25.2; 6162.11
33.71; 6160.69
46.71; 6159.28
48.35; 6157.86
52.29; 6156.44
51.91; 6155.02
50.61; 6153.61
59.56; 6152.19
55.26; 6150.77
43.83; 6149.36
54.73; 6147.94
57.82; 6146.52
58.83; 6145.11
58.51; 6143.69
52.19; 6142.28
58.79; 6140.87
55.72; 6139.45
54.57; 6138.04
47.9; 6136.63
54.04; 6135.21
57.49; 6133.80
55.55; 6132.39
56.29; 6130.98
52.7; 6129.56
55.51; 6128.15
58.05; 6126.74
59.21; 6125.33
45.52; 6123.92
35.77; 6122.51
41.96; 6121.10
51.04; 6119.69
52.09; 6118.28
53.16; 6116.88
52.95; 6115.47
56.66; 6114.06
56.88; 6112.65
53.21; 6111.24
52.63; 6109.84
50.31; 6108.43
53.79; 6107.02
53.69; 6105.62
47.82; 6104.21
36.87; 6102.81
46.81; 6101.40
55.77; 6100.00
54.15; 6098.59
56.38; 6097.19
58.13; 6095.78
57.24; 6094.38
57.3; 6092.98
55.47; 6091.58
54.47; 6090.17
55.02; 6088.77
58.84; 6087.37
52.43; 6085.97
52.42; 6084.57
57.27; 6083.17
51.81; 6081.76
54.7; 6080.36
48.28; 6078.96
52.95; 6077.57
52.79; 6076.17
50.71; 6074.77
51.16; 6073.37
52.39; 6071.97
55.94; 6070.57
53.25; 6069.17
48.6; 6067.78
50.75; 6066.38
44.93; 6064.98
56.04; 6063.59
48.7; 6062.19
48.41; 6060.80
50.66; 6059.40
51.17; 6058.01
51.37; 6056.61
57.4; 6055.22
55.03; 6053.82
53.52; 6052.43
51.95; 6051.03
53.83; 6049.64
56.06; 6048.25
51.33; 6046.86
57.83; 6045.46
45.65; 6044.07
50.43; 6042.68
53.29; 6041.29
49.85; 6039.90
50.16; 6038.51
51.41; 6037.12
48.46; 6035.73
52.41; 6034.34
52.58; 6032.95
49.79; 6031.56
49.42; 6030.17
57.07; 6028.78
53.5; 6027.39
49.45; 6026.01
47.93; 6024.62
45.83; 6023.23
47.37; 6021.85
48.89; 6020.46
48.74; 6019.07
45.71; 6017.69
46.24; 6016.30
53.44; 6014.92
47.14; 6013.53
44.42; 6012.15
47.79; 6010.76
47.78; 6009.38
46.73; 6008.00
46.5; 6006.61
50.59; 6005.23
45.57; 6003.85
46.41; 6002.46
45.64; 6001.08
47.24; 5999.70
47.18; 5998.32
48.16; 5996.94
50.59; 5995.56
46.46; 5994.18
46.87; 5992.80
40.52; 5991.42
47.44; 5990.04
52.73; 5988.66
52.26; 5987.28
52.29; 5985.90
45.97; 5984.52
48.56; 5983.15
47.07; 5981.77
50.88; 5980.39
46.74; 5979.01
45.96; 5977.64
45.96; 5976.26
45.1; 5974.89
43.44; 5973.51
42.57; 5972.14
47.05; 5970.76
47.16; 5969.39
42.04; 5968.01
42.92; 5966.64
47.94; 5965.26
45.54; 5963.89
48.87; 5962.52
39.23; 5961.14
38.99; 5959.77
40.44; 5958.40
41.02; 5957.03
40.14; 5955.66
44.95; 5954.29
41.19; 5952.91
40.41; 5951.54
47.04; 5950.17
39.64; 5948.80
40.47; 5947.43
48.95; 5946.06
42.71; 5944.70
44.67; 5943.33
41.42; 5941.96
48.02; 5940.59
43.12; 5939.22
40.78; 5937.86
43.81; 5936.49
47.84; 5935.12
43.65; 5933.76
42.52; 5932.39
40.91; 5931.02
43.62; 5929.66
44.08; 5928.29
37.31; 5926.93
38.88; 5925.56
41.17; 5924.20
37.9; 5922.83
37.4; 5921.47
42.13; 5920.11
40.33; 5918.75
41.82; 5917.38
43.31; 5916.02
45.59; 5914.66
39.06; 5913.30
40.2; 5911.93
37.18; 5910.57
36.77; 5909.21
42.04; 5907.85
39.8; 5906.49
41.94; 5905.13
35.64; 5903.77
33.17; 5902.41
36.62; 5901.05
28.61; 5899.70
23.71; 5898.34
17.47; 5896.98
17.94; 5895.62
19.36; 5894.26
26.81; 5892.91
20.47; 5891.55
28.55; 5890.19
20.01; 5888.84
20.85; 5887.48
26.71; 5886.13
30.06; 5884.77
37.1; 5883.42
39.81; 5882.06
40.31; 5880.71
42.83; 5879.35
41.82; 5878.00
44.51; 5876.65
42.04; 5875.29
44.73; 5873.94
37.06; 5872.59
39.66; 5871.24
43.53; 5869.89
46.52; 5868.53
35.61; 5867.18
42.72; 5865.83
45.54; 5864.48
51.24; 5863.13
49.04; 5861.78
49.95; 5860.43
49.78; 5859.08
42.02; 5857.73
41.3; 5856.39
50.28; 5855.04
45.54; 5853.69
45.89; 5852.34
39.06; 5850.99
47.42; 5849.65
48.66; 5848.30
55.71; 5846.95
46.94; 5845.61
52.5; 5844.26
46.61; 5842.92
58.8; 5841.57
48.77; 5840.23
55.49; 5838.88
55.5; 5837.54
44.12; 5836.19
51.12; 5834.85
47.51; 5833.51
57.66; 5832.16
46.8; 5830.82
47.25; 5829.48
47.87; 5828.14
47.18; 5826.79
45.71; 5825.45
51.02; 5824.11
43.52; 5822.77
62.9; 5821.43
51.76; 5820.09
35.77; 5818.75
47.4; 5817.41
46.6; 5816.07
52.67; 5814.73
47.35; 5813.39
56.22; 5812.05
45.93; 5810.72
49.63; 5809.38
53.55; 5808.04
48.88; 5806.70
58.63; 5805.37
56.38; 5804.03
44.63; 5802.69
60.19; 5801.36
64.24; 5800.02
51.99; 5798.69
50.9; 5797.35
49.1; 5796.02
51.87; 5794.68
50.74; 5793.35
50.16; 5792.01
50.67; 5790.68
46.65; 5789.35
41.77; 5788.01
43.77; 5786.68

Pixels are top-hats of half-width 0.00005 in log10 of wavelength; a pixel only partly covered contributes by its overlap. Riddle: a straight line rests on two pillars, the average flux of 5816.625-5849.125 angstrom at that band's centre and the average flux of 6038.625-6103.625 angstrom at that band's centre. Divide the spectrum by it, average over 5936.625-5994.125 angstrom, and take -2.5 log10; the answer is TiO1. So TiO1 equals 0.15 mag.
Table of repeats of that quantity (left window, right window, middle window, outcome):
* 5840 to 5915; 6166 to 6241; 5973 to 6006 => -0.201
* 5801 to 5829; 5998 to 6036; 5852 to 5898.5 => 0.312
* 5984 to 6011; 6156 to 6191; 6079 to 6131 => -0.191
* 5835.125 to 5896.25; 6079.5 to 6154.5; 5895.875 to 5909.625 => 0.291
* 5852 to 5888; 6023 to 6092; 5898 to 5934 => 0.134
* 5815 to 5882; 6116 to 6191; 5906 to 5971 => 0.119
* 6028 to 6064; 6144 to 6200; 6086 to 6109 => -0.093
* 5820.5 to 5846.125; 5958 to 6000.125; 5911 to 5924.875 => 0.177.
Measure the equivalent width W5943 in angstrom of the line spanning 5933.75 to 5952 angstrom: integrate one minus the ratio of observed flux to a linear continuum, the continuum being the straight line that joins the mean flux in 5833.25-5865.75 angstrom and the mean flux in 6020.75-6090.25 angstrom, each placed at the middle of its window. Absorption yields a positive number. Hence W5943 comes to 2.3 angstrom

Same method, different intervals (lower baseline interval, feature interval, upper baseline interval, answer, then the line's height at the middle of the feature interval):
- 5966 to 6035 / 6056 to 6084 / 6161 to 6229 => -4.1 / 45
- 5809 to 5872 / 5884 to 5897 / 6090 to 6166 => 6.8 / 48.6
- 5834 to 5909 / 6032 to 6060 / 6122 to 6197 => -4.9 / 44.4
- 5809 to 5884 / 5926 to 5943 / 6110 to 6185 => 1.6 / 47.6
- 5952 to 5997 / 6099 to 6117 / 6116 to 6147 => 0.2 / 52.1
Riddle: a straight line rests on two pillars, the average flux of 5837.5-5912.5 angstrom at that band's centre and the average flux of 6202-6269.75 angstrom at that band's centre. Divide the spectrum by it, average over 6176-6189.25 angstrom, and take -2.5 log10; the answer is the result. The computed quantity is -0.14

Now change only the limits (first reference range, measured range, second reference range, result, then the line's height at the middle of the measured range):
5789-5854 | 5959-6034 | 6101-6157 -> 0.09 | 51.6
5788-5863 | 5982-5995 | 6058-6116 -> 0.08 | 51.6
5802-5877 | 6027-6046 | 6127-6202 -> -0.10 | 47.1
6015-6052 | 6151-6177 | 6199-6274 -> 0.01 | 43.5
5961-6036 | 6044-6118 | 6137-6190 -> -0.12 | 47.1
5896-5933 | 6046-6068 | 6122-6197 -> -0.20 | 43.3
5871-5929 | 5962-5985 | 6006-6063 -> -0.06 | 43.6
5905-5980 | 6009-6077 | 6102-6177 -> -0.11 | 46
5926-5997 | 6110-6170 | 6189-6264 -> -0.22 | 40.9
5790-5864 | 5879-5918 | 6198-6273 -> 0.42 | 48.1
